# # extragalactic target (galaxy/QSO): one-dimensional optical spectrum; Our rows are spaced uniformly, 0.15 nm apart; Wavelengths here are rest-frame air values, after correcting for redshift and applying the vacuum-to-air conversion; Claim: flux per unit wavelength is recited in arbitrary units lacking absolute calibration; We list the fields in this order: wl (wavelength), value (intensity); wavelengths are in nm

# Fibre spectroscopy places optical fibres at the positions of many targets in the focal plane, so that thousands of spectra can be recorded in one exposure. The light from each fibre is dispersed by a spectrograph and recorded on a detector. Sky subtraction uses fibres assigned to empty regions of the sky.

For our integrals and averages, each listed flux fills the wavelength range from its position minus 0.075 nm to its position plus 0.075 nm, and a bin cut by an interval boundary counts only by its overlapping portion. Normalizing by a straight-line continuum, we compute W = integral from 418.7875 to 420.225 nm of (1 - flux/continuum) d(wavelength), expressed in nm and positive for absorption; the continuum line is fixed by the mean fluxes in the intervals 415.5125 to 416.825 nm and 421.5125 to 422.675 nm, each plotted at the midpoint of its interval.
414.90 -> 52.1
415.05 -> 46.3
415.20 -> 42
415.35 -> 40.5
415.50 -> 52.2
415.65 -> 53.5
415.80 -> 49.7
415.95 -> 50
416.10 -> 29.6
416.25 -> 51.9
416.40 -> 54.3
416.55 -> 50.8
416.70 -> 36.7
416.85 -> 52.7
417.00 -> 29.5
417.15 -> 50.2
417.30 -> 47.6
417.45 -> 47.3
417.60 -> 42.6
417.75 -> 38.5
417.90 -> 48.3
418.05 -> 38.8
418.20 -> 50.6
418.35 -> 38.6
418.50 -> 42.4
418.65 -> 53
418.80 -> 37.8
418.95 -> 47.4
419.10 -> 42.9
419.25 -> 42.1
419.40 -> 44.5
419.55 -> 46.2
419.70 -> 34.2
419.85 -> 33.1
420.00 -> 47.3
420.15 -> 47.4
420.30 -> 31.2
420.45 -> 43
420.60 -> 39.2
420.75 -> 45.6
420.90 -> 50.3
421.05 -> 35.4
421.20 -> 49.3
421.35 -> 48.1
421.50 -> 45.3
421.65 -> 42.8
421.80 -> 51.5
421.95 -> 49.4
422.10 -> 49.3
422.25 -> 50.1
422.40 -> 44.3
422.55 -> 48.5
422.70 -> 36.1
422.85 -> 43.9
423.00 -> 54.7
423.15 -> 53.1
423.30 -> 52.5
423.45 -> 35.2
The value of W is 0.149 nm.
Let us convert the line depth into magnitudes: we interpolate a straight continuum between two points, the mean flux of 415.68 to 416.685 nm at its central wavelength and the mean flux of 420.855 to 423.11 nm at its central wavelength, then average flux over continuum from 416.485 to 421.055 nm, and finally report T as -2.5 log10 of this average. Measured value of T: 0.09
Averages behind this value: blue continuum 47.3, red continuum 46.7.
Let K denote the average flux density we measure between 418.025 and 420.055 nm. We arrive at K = 42.8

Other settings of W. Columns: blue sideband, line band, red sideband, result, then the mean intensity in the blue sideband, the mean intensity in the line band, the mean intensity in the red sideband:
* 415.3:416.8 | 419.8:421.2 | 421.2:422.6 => 0.17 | 47.1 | 42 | 47.8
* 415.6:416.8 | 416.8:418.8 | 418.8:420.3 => 0.01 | 47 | 44.3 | 42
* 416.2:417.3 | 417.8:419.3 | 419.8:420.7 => -0.02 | 46.5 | 44.1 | 40.5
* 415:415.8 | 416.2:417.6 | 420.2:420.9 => -0.03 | 47.2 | 46.5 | 41.2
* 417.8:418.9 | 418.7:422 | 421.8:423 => 0.15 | 44.2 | 43.4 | 46.8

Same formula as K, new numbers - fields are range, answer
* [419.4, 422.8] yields 44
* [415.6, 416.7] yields 47.6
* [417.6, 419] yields 43.8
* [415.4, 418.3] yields 45.9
